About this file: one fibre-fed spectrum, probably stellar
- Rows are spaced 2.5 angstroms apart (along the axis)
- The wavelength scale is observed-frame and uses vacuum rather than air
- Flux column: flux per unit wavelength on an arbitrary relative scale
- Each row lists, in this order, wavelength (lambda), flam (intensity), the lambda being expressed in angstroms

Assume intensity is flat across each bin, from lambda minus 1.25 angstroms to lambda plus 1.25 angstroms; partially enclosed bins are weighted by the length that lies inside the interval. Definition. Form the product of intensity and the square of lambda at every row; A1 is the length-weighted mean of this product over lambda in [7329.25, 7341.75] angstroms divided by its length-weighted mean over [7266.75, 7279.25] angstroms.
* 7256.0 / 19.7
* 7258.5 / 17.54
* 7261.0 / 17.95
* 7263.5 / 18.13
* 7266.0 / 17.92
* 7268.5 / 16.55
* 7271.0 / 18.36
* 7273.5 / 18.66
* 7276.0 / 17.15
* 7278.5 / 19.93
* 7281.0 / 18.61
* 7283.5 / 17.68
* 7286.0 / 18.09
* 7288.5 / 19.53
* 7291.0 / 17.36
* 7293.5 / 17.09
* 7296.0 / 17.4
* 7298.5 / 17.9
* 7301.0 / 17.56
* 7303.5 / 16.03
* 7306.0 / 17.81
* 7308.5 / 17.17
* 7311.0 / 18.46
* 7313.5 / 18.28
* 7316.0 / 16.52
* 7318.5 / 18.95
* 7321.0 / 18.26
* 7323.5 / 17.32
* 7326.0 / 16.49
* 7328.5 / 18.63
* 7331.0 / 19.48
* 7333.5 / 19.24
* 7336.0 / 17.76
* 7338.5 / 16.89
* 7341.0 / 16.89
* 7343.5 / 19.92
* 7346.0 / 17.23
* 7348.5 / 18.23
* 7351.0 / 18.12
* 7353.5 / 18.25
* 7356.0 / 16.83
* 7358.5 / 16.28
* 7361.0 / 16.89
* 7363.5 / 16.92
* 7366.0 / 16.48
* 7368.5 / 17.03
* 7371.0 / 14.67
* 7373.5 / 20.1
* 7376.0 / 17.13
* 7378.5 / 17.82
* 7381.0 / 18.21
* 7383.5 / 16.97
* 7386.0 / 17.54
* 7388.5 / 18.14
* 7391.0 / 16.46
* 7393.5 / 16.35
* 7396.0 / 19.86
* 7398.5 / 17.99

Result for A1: 1.0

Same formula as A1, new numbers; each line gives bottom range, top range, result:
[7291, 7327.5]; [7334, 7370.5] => 1.00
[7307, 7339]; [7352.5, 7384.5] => 0.97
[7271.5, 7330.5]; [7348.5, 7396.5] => 0.99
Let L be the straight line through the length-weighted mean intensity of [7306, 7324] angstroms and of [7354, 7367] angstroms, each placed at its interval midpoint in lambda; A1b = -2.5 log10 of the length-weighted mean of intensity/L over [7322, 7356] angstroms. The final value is -0.04 mag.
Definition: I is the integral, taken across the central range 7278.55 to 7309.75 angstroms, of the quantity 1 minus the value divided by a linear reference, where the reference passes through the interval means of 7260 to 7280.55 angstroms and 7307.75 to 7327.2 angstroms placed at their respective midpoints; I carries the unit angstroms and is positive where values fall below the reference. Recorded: 0.2 angstroms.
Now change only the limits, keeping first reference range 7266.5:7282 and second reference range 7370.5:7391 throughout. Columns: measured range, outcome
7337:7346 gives 0.01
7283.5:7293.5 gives 0.01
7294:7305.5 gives 0.51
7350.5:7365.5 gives 0.51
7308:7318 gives 0.13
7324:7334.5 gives -0.28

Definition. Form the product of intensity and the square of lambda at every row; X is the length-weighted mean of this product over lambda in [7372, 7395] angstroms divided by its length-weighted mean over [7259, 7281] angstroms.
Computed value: 1.0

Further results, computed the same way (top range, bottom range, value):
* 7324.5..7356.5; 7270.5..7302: 1.01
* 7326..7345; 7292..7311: 1.06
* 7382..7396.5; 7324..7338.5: 0.98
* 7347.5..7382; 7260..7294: 0.98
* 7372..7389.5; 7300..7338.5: 1.02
